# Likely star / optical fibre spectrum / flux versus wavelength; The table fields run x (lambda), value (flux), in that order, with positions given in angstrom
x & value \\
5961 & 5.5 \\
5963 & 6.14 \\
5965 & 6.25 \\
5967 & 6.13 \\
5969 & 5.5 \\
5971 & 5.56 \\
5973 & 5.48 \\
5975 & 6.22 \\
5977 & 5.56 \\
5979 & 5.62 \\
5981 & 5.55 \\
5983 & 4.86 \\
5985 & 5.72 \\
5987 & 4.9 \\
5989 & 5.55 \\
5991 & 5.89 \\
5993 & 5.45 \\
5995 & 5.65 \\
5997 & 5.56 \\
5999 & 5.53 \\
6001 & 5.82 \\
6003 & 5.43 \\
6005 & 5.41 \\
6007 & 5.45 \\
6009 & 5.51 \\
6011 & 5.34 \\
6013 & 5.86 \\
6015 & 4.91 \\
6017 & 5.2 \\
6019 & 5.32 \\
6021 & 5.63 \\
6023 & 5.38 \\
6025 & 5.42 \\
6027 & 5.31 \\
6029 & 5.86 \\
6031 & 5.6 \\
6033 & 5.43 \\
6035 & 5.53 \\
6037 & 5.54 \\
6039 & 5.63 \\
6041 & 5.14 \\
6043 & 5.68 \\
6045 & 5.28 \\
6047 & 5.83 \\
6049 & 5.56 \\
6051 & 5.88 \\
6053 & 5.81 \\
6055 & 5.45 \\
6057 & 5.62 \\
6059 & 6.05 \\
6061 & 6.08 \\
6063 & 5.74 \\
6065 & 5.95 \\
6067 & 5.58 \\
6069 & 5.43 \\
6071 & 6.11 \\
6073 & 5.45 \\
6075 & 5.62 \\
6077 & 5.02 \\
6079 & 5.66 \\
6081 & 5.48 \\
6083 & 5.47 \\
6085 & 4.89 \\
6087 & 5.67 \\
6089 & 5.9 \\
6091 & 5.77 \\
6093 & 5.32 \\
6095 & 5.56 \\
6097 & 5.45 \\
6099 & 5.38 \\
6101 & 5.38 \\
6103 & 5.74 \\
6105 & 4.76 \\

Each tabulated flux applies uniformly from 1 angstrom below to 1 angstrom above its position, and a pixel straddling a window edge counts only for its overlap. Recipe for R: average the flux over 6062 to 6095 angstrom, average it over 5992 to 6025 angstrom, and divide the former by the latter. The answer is 1.02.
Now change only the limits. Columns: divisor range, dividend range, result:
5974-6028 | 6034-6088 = 1.02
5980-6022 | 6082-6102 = 1.00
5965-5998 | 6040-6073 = 1.02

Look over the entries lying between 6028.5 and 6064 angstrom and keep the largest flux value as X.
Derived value 6.08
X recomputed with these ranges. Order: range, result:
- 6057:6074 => 6.11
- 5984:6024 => 5.89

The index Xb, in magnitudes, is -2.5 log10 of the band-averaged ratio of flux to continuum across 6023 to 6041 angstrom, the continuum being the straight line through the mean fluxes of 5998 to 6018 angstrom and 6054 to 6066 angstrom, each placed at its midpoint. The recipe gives 0.02 mag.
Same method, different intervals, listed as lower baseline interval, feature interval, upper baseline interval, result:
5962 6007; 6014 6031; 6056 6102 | 0.04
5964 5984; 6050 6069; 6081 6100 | -0.05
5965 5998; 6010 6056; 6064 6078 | 0.02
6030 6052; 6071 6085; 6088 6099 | 0.02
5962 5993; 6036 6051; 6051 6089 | 0.02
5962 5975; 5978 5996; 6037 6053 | 0.06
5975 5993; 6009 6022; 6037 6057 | 0.03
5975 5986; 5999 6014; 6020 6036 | 0.00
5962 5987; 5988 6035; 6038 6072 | 0.04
